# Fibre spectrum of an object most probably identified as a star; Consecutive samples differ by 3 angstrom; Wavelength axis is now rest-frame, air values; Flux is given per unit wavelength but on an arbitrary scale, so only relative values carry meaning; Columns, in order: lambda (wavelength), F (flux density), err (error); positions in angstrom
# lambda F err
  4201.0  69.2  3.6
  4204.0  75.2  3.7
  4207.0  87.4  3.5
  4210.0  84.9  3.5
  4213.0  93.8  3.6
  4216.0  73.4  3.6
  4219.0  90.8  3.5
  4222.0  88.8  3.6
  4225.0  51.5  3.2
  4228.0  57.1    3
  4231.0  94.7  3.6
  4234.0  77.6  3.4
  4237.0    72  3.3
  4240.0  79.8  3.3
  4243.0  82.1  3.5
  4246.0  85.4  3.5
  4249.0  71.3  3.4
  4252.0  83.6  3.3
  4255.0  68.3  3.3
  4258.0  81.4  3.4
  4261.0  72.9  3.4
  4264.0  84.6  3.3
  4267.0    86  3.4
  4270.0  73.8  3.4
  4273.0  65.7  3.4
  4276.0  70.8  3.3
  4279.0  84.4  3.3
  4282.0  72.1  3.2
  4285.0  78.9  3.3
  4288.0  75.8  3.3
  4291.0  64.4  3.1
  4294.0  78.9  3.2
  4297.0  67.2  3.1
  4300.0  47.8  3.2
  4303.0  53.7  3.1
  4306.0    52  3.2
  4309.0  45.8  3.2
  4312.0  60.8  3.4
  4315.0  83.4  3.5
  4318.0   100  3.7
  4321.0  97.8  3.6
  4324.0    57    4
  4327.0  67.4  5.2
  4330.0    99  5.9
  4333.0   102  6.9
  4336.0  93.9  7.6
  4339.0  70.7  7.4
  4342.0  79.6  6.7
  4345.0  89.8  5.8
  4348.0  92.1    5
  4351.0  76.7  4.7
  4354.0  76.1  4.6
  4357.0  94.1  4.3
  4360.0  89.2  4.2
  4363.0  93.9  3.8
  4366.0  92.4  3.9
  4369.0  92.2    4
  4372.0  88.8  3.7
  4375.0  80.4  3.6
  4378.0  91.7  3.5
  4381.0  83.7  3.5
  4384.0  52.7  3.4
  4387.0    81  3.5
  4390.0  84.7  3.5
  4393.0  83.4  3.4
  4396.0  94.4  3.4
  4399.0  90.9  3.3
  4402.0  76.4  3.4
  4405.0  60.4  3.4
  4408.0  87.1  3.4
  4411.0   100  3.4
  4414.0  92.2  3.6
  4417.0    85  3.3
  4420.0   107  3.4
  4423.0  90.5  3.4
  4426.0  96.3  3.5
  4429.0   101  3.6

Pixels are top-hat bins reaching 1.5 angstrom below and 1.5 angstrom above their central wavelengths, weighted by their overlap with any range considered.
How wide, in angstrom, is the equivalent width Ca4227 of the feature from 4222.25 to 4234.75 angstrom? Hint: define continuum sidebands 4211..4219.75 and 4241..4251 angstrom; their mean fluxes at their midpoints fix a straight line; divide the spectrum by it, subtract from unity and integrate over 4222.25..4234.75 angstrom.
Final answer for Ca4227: 1.7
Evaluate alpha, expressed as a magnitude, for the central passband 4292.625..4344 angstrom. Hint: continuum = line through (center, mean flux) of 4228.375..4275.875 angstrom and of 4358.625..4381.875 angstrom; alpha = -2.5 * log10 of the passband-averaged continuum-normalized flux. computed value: 0.141 mag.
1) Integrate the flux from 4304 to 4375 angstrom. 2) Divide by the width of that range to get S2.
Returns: 82.1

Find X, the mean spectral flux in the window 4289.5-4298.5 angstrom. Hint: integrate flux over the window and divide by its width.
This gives 70.2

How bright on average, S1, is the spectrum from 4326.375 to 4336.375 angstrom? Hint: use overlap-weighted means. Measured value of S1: 92.2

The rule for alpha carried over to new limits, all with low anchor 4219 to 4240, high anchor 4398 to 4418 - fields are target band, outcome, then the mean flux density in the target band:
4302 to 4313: 0.44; 52.7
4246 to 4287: 0.01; 76.8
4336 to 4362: -0.04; 84.3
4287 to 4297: 0.09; 72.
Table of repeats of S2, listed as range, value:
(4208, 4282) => 78.1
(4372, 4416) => 83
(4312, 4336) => 85.5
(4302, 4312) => 51.9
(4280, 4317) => 65.8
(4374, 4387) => 77.4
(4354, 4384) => 87.1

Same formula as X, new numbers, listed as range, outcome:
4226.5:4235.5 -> 76.5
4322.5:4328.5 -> 62.2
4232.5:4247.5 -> 79.4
